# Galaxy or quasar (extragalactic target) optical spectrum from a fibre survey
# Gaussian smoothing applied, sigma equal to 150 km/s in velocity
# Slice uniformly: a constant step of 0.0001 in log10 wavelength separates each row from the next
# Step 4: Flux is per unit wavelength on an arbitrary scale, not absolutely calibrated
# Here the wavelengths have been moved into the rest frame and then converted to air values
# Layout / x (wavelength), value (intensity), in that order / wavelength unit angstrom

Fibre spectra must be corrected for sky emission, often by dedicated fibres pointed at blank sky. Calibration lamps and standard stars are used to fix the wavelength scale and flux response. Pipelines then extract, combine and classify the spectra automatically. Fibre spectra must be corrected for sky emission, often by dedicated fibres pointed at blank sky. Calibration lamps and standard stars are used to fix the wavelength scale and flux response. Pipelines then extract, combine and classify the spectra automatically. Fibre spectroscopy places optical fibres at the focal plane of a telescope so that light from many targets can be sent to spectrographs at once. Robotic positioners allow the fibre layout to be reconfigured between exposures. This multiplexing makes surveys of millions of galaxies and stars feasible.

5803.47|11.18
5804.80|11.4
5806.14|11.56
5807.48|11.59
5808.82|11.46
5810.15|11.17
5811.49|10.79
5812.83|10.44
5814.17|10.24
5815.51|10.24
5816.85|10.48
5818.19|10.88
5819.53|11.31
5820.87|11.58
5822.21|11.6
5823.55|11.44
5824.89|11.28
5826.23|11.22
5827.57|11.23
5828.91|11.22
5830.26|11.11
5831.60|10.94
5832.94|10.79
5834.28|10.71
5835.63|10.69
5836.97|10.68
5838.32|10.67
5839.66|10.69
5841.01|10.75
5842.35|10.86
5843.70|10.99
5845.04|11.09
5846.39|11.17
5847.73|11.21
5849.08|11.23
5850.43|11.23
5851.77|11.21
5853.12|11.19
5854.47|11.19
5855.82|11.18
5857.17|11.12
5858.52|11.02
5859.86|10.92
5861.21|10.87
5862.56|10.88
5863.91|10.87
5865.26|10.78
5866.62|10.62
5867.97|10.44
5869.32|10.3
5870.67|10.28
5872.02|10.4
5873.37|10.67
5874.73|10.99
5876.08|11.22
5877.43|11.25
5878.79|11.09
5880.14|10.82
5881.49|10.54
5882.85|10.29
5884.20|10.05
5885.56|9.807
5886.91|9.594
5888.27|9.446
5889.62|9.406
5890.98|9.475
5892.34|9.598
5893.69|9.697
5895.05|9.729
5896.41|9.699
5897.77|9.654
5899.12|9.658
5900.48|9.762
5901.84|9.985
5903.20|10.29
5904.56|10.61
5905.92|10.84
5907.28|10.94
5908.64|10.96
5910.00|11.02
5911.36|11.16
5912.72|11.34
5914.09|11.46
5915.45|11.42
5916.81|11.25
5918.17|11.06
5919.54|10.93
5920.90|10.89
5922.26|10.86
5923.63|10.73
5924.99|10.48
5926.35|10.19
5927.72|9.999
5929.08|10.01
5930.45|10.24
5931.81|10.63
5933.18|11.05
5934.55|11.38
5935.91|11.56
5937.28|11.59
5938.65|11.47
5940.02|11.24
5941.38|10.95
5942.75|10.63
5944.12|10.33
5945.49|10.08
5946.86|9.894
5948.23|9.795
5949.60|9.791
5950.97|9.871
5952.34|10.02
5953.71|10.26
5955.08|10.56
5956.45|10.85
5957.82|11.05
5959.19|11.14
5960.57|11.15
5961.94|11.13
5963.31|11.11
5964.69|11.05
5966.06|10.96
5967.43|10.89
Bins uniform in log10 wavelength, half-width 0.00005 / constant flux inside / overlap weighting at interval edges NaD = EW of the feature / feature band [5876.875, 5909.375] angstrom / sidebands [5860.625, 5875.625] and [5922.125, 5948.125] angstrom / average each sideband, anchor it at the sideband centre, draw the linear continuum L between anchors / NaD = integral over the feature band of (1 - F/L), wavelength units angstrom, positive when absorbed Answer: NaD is 1.6 angstrom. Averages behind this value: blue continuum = 10.6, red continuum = 10.7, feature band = 10.1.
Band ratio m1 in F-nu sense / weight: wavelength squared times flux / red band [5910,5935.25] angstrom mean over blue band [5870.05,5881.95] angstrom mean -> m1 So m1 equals 1.02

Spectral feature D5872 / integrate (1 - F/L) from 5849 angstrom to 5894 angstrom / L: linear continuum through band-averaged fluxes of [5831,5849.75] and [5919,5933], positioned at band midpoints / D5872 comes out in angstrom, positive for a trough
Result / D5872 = 0.8 angstrom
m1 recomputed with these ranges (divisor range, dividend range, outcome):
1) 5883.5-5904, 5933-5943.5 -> 1.17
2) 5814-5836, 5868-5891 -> 0.96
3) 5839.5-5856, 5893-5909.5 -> 0.93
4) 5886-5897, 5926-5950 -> 1.12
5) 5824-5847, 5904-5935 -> 1.02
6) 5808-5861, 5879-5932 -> 0.97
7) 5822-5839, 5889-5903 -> 0.90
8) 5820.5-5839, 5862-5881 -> 0.98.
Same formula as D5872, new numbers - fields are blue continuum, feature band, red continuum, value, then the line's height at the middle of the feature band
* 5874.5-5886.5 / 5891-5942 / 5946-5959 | -0.93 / 10.5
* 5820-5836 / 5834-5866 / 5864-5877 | -0.21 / 10.9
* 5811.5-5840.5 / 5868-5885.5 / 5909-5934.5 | 0.41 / 10.9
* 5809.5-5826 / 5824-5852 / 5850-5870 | -0.15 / 10.9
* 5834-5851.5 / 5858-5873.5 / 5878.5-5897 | -0.37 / 10.4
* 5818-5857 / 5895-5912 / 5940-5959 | 0.50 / 10.7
